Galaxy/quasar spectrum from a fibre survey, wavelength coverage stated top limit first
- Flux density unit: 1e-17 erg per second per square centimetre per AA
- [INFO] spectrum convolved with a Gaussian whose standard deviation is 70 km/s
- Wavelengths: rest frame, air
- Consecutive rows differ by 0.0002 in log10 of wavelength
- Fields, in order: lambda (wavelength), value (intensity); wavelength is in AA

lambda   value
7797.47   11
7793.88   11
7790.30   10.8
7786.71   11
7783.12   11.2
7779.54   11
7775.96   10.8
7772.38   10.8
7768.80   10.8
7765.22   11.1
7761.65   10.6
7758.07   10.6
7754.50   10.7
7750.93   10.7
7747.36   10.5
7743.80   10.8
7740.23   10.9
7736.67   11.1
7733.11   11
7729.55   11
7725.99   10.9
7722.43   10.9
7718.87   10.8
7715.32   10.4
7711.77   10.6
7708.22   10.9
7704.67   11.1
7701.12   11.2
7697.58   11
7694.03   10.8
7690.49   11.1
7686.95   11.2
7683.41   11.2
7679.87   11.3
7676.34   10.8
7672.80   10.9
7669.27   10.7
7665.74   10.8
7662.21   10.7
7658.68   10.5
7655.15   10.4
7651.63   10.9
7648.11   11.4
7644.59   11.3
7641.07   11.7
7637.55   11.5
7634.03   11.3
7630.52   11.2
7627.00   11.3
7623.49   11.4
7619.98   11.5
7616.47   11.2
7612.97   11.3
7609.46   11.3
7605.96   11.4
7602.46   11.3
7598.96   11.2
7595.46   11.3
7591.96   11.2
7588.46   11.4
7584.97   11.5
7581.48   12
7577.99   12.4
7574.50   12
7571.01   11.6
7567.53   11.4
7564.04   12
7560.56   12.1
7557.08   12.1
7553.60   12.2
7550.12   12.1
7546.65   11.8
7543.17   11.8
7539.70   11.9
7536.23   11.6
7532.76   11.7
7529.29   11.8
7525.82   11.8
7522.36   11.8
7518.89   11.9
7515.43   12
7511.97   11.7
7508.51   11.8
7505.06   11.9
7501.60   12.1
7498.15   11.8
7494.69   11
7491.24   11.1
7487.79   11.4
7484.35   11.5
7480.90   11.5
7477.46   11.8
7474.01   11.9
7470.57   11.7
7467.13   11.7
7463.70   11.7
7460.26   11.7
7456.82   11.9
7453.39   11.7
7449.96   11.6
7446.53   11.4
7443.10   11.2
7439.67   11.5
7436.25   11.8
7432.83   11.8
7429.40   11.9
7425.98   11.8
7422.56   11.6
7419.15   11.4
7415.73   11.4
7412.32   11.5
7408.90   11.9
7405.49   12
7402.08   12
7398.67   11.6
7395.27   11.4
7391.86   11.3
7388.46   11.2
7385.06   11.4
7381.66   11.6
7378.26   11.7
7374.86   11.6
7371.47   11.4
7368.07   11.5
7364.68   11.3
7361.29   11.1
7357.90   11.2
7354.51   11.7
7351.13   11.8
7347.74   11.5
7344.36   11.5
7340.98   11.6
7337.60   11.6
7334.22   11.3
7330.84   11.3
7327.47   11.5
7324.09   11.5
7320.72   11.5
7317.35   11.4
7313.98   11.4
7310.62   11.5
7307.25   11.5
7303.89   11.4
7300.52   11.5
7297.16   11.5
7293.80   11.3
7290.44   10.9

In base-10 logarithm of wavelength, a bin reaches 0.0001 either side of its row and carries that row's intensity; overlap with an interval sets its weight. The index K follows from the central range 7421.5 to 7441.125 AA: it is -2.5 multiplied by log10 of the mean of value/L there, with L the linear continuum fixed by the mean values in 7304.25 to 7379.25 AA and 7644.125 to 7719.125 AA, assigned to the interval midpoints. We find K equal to -0.040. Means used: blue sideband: 11.5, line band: 11.7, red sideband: 10.9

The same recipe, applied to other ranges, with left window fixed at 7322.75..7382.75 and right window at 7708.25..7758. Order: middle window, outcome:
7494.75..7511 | -0.055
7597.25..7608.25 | -0.027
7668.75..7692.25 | -0.016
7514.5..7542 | -0.061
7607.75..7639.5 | -0.033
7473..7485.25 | -0.039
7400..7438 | -0.035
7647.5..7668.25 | 0.018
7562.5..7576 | -0.062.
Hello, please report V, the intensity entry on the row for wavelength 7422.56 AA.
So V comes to 11.6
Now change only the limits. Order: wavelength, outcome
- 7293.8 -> 11.3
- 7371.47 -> 11.4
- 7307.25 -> 11.5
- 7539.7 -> 11.9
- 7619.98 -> 11.5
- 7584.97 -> 11.5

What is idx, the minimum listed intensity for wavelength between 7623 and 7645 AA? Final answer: 11.2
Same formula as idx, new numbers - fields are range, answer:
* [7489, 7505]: 11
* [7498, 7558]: 11.6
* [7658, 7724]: 10.4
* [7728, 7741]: 10.9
